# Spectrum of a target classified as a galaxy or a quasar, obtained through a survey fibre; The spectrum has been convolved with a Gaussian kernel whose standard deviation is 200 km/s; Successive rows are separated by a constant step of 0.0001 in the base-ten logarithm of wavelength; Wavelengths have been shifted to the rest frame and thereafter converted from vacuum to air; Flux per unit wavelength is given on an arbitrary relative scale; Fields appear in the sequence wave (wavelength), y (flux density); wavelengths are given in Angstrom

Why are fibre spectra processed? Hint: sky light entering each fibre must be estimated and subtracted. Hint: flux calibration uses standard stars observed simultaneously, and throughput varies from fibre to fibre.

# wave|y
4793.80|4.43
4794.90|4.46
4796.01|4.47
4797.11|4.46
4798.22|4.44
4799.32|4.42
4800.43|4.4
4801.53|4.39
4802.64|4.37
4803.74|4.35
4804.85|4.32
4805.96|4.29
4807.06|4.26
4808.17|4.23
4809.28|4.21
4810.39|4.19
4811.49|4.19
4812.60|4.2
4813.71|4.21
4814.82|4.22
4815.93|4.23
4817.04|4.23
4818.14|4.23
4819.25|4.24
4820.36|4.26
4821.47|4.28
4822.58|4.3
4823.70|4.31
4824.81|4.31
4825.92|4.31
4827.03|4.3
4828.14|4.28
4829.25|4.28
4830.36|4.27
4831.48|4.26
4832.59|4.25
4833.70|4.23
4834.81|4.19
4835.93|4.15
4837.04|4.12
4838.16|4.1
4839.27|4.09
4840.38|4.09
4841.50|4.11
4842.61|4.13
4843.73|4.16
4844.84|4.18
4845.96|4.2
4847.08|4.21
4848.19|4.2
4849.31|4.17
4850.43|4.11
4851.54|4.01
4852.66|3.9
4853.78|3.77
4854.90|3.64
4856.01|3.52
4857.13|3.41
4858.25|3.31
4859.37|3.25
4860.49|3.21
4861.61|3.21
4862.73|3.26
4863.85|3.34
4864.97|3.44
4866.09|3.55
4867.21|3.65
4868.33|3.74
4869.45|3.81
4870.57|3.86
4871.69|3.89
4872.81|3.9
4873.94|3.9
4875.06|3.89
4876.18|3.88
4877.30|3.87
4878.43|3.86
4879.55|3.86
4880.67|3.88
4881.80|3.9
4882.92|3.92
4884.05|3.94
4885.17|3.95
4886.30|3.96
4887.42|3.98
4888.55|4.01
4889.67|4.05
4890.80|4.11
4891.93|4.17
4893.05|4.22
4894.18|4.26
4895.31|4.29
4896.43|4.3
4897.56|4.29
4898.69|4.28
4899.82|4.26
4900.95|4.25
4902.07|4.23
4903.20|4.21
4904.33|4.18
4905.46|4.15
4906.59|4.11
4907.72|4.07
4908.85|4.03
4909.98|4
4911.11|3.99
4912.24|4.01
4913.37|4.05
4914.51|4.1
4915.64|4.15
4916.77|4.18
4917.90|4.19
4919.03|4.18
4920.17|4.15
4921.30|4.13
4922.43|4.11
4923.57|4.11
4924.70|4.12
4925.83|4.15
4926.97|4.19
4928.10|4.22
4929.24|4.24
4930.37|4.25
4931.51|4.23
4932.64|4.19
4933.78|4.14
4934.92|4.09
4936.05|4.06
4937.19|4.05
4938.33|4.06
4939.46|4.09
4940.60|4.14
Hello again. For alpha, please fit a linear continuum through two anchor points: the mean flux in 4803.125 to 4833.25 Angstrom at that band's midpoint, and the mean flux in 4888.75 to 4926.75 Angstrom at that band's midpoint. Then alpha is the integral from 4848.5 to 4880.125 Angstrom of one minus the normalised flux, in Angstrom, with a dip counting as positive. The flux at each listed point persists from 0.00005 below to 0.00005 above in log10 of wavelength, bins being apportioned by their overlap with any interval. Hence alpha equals 3.9 Angstrom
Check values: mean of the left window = 4.26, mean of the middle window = 3.69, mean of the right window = 4.15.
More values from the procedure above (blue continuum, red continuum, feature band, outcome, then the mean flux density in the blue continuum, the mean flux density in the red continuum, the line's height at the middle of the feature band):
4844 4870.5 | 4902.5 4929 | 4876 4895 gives -0.4 Angstrom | 3.71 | 4.12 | 3.91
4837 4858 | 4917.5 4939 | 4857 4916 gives 2.2 Angstrom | 3.99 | 4.15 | 4.07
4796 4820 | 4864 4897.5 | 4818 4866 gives 1.7 Angstrom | 4.29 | 3.93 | 4.12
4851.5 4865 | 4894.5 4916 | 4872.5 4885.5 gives -0.4 Angstrom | 3.46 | 4.16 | 3.77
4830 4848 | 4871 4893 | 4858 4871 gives 1.8 Angstrom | 4.17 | 3.95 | 4.04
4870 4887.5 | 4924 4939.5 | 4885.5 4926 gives -1.1 Angstrom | 3.9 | 4.15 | 4.03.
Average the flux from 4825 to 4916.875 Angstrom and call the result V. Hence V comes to 3.99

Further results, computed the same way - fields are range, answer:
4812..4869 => 3.99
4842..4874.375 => 3.76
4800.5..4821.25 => 4.26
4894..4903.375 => 4.27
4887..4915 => 4.14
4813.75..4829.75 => 4.27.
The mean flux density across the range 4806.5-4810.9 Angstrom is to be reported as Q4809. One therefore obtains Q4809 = 4.22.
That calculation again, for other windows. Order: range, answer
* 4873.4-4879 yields 3.88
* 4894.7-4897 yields 4.3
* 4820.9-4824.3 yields 4.29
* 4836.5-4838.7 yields 4.1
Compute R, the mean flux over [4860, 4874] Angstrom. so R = 3.59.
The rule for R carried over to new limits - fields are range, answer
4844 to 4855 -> 4.06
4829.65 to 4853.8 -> 4.14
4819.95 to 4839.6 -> 4.24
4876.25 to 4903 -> 4.08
